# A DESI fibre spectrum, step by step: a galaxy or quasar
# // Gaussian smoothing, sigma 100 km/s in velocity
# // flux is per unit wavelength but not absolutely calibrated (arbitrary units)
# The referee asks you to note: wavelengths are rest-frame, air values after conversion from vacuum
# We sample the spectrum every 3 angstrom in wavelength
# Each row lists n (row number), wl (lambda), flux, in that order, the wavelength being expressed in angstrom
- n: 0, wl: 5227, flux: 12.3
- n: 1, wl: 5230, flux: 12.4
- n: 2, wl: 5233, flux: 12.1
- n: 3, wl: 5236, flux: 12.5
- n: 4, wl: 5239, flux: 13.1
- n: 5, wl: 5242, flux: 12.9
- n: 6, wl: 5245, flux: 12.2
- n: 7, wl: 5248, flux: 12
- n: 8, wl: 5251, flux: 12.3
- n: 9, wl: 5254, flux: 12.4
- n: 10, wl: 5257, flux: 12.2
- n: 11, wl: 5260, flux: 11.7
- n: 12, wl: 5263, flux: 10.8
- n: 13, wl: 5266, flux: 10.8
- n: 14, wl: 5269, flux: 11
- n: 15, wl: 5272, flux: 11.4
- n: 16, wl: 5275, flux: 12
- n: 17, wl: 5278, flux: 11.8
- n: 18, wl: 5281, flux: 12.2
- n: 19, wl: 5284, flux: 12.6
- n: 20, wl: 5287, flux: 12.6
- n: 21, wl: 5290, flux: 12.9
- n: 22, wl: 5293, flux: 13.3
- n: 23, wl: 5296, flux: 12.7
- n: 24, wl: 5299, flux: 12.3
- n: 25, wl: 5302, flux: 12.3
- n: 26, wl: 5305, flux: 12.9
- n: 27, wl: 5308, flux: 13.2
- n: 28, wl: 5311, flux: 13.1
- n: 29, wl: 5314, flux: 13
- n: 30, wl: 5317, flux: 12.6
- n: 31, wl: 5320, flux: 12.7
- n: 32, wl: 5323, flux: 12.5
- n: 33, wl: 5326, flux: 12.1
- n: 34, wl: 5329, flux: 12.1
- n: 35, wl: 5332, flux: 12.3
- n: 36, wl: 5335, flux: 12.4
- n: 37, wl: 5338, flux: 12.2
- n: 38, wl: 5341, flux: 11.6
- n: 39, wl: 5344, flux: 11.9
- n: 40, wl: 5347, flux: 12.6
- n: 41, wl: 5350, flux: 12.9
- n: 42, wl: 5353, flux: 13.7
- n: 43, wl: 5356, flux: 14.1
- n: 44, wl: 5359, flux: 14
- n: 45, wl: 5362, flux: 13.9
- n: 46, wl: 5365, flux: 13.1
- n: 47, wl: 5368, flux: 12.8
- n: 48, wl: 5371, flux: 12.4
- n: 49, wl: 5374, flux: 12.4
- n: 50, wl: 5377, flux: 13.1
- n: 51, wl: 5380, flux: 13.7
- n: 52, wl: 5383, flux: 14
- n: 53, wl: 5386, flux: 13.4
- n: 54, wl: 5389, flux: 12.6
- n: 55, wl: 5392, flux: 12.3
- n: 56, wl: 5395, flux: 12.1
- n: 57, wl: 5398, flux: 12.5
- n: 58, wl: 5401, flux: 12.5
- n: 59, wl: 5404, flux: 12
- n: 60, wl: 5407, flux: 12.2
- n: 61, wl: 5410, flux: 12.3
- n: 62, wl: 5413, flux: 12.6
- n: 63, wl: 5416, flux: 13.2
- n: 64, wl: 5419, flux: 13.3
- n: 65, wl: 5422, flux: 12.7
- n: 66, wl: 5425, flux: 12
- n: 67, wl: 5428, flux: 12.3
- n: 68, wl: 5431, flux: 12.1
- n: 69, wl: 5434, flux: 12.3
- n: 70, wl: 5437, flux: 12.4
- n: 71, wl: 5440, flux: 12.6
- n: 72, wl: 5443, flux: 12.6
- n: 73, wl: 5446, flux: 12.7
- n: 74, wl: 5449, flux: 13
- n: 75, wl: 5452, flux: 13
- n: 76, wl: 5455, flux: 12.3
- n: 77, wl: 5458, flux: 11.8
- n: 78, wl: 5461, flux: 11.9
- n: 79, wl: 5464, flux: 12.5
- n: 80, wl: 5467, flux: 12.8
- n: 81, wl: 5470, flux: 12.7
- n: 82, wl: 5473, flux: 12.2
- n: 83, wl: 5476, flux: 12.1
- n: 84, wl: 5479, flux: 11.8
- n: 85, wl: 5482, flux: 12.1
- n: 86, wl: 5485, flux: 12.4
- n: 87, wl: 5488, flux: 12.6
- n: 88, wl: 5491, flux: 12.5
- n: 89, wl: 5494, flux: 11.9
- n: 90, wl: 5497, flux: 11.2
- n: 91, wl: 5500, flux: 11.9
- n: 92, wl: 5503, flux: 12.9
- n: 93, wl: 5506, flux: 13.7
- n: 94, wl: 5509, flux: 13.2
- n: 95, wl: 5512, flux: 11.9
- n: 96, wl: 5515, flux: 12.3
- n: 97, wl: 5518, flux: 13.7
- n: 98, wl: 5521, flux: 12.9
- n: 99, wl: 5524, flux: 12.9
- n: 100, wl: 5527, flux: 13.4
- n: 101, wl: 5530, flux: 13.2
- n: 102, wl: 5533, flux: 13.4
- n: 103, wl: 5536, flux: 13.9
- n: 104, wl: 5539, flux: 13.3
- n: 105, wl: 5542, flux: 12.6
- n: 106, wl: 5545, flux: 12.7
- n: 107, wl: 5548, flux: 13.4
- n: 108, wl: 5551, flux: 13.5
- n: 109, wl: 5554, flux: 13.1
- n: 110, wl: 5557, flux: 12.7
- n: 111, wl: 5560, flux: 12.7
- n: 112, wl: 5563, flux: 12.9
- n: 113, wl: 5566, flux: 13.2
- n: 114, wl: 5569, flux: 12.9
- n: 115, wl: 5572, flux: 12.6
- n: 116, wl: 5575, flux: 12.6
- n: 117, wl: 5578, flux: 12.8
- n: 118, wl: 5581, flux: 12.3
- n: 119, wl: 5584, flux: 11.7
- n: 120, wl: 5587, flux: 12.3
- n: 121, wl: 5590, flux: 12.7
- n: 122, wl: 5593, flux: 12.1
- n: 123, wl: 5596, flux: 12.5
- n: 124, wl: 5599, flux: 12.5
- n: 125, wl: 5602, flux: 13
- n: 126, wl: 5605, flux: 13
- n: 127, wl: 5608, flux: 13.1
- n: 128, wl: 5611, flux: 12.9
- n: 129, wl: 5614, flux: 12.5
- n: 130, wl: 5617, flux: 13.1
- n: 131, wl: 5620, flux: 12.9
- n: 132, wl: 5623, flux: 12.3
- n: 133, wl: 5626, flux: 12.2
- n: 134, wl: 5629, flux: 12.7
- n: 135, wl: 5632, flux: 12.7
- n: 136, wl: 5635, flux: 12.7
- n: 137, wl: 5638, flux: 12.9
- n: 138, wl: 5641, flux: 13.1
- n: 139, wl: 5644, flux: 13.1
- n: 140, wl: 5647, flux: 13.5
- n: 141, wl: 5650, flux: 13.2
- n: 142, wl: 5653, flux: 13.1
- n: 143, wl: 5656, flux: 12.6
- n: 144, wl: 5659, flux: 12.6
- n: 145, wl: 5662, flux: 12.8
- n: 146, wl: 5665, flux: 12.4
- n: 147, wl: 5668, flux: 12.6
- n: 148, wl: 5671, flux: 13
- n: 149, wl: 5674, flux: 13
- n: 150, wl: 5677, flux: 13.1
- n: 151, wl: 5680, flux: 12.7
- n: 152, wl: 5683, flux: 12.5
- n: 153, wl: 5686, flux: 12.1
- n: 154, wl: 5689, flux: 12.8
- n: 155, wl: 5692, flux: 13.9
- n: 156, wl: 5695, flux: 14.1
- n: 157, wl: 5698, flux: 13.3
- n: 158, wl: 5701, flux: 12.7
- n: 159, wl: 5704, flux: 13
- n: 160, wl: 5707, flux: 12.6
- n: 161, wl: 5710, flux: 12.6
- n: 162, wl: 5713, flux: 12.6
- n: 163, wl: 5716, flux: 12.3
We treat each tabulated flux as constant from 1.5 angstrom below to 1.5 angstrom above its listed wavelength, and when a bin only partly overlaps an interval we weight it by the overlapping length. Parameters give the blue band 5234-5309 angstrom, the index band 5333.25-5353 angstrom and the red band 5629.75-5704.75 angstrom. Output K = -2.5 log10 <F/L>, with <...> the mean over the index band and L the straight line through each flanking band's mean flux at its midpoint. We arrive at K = 0.00 mag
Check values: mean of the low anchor 12.2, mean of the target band 12.4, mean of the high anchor 12.9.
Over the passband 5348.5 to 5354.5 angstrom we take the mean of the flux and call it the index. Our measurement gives 13.3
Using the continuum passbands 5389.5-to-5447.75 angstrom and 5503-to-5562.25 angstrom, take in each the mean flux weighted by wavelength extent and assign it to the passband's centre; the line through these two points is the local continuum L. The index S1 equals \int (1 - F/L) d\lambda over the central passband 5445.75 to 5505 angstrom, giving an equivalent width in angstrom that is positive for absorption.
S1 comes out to 2.1 angstrom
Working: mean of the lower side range 12.5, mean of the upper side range 13.1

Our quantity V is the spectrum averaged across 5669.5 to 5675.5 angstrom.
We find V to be 13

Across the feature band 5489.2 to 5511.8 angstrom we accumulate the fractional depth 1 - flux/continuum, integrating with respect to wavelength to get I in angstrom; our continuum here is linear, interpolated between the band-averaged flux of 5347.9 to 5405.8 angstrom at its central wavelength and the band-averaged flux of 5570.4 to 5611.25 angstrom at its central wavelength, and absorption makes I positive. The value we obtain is 0.6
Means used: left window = 13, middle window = 12.4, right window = 12.6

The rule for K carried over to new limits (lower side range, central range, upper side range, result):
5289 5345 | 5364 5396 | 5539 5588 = -0.027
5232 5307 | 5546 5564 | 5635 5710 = -0.027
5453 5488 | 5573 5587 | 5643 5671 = 0.024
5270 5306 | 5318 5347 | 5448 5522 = 0.015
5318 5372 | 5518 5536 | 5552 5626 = -0.048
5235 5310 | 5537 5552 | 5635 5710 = -0.034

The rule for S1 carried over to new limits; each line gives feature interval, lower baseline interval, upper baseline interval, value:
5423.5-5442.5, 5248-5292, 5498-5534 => 0.4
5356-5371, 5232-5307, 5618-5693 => -1.3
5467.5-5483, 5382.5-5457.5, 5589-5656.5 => 0.5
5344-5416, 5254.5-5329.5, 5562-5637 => -3.0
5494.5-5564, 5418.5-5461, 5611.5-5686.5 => -1.7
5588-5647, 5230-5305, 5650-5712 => 0.1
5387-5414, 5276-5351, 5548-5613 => 0.5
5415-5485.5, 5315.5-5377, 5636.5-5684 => 1.8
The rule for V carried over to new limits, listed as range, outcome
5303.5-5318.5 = 13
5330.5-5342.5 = 12.1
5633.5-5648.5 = 13.1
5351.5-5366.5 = 13.8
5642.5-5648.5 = 13.3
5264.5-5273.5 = 11.1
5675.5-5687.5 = 12.6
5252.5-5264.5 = 11.8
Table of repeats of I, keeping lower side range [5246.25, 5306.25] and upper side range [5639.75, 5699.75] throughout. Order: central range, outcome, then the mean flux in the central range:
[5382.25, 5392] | -0.6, 13.1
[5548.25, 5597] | 0.3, 12.7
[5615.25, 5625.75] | 0.1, 12.7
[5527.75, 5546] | -0.8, 13.2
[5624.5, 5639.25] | 0.3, 12.6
